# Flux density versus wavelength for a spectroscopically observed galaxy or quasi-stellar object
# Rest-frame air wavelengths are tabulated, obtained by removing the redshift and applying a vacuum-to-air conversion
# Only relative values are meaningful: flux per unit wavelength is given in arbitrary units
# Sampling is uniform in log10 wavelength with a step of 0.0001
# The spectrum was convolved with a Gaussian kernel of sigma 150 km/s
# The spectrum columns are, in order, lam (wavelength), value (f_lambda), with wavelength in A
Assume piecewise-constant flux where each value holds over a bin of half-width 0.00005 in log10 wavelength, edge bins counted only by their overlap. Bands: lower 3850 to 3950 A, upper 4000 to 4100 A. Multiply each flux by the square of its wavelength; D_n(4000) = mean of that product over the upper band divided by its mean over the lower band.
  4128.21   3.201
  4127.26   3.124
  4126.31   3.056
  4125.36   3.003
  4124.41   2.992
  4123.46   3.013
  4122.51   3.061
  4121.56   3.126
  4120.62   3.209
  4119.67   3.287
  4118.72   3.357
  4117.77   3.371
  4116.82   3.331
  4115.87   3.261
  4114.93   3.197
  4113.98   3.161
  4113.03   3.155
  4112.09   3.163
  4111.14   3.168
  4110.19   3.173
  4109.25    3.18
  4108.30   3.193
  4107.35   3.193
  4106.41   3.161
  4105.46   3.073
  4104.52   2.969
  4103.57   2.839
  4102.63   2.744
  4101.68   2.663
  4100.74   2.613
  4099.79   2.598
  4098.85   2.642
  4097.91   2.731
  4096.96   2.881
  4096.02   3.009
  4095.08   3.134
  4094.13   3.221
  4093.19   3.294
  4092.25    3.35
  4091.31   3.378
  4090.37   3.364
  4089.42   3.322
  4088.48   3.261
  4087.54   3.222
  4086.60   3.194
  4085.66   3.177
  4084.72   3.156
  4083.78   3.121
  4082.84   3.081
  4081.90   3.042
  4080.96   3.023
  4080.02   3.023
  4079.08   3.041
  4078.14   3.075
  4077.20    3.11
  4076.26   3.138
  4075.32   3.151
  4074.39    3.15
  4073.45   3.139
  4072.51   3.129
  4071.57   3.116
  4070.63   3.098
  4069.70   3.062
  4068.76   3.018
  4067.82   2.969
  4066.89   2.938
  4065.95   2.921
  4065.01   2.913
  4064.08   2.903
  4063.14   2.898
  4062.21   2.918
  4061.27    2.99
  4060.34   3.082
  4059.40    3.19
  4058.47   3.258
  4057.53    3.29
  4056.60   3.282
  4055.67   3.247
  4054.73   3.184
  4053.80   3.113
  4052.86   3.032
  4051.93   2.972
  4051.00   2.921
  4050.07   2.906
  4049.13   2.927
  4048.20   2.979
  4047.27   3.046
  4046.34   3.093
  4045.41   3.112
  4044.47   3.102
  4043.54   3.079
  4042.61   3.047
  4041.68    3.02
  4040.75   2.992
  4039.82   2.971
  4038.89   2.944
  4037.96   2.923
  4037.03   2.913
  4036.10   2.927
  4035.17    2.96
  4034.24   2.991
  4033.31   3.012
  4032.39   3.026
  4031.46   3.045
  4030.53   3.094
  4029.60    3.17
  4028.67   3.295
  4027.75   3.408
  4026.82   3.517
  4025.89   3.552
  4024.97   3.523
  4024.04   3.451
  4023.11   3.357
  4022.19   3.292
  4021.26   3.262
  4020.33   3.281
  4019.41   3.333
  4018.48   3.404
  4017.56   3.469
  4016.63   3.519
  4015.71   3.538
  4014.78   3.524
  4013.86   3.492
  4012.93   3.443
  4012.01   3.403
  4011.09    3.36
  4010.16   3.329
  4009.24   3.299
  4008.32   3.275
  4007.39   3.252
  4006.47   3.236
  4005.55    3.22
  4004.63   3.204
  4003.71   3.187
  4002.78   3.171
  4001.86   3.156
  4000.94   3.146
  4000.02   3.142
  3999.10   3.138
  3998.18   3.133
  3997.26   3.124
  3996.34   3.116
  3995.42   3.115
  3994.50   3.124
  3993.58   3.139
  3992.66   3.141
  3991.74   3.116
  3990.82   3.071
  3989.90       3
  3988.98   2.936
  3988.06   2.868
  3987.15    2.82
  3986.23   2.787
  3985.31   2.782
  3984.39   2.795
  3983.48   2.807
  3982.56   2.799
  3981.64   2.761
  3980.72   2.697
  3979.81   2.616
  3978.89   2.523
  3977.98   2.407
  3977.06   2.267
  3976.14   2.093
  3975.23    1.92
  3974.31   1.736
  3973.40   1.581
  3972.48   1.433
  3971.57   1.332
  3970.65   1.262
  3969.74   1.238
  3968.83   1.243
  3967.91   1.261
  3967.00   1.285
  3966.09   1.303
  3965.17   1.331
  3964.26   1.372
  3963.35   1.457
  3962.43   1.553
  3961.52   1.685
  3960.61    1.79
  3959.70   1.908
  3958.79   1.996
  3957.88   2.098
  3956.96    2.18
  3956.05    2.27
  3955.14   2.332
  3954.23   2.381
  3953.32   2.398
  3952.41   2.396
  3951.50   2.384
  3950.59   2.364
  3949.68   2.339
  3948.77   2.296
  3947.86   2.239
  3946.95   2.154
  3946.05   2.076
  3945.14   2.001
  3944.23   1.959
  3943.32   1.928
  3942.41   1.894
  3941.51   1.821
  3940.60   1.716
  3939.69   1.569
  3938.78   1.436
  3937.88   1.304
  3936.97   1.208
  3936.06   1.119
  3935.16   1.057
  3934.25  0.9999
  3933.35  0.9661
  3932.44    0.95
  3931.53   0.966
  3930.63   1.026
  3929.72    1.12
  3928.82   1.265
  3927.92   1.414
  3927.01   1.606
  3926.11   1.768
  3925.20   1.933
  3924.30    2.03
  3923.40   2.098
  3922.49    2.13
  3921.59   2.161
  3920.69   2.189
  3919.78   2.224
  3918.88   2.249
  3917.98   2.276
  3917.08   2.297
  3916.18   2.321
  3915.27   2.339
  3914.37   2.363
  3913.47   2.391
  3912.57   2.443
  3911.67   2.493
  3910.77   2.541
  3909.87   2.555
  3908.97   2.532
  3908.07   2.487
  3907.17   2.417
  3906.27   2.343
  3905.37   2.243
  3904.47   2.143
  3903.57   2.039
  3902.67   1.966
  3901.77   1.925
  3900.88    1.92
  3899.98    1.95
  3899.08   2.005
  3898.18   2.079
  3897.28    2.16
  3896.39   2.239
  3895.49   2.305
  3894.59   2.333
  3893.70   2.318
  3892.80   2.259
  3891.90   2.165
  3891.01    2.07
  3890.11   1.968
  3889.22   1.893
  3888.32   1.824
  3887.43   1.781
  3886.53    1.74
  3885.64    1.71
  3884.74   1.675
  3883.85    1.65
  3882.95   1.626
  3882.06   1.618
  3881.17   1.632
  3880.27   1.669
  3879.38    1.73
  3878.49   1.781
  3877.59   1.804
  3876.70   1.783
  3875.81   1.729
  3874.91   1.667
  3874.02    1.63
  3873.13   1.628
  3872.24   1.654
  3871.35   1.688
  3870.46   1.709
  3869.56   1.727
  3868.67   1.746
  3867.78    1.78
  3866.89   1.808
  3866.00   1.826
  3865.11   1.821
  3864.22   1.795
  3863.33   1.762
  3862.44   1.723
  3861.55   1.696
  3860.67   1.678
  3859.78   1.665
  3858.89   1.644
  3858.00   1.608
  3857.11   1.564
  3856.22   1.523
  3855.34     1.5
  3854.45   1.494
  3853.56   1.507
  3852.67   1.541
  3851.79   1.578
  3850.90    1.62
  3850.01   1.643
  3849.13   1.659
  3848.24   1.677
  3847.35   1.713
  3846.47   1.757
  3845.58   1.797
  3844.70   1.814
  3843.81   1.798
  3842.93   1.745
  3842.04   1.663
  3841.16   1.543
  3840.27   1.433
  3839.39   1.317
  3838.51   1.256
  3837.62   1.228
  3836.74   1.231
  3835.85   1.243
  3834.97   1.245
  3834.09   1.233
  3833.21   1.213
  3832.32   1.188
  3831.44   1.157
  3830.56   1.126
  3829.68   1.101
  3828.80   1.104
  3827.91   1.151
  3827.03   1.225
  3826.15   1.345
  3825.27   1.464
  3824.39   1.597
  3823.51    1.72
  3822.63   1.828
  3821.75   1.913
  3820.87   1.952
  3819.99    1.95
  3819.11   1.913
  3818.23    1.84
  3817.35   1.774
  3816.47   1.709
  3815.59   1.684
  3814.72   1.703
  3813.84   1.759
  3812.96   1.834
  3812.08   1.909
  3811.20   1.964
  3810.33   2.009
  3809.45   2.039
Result 1.83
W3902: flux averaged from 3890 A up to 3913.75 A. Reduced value 2.24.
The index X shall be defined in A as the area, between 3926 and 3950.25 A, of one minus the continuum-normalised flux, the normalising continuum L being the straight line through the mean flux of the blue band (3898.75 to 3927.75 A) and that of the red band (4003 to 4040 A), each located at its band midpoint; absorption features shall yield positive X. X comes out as 8.8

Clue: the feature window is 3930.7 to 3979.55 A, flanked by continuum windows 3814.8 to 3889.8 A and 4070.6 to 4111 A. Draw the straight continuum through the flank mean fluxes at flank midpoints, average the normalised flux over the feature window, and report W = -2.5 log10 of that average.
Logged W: 0.271 mag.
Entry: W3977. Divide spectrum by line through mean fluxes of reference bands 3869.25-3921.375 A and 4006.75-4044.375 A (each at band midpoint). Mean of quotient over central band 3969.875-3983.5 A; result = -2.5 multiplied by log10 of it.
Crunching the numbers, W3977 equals 0.31 mag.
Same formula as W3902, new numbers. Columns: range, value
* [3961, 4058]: 2.85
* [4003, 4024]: 3.35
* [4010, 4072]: 3.15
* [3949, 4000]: 2.3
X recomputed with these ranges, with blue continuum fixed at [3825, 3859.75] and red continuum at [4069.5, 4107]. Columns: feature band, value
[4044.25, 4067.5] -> -1.6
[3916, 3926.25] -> -0.9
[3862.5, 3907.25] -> -3.9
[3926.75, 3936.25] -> 4.2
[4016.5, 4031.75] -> -4.1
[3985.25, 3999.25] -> -3.4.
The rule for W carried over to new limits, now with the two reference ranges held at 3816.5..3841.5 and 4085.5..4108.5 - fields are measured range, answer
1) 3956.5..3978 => 0.352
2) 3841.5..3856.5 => -0.061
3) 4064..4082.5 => -0.054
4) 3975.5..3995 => -0.169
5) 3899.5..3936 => 0.009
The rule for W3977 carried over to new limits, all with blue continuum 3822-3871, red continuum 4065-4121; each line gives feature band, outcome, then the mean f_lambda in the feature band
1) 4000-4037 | -0.24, 3.28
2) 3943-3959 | -0.01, 2.22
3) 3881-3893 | -0.02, 1.83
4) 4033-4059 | -0.09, 3.04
